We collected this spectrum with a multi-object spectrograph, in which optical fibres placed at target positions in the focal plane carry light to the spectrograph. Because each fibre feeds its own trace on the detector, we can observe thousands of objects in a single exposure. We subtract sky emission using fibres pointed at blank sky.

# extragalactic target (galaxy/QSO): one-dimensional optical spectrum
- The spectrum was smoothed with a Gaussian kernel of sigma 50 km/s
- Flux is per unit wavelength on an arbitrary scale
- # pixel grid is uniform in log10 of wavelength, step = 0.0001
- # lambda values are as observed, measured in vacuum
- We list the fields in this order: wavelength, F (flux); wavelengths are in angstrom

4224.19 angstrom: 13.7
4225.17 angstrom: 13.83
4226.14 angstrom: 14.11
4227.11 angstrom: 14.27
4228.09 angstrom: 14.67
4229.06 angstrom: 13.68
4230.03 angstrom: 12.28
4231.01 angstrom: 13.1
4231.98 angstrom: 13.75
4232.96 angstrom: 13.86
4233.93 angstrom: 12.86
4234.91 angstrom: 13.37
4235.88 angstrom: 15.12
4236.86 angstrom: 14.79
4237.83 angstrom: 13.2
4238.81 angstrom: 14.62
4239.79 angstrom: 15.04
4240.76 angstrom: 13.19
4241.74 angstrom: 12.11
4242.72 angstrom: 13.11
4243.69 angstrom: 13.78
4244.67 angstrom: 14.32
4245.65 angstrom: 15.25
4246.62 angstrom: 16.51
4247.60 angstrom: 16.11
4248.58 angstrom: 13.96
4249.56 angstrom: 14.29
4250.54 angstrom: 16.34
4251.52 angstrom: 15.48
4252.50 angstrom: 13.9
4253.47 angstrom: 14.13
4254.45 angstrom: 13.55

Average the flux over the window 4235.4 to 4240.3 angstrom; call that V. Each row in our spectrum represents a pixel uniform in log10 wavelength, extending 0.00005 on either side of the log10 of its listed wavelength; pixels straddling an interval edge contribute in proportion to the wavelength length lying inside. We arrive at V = 14.5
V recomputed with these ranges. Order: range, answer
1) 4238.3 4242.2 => 13.7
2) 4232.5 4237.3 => 14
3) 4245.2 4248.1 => 16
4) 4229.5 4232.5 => 13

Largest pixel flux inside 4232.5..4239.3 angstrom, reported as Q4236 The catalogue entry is 15.12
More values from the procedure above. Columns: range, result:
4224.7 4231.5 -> 14.67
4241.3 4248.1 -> 16.51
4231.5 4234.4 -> 13.86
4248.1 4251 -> 16.34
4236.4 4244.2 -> 15.04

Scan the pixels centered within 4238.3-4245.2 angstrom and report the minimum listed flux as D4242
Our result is 12.11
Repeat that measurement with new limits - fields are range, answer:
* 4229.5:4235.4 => 12.28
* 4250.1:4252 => 15.48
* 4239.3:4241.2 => 13.19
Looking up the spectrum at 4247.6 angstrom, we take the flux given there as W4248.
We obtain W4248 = 16.11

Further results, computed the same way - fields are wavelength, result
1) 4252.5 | 13.9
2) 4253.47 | 14.13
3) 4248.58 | 13.96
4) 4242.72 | 13.11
